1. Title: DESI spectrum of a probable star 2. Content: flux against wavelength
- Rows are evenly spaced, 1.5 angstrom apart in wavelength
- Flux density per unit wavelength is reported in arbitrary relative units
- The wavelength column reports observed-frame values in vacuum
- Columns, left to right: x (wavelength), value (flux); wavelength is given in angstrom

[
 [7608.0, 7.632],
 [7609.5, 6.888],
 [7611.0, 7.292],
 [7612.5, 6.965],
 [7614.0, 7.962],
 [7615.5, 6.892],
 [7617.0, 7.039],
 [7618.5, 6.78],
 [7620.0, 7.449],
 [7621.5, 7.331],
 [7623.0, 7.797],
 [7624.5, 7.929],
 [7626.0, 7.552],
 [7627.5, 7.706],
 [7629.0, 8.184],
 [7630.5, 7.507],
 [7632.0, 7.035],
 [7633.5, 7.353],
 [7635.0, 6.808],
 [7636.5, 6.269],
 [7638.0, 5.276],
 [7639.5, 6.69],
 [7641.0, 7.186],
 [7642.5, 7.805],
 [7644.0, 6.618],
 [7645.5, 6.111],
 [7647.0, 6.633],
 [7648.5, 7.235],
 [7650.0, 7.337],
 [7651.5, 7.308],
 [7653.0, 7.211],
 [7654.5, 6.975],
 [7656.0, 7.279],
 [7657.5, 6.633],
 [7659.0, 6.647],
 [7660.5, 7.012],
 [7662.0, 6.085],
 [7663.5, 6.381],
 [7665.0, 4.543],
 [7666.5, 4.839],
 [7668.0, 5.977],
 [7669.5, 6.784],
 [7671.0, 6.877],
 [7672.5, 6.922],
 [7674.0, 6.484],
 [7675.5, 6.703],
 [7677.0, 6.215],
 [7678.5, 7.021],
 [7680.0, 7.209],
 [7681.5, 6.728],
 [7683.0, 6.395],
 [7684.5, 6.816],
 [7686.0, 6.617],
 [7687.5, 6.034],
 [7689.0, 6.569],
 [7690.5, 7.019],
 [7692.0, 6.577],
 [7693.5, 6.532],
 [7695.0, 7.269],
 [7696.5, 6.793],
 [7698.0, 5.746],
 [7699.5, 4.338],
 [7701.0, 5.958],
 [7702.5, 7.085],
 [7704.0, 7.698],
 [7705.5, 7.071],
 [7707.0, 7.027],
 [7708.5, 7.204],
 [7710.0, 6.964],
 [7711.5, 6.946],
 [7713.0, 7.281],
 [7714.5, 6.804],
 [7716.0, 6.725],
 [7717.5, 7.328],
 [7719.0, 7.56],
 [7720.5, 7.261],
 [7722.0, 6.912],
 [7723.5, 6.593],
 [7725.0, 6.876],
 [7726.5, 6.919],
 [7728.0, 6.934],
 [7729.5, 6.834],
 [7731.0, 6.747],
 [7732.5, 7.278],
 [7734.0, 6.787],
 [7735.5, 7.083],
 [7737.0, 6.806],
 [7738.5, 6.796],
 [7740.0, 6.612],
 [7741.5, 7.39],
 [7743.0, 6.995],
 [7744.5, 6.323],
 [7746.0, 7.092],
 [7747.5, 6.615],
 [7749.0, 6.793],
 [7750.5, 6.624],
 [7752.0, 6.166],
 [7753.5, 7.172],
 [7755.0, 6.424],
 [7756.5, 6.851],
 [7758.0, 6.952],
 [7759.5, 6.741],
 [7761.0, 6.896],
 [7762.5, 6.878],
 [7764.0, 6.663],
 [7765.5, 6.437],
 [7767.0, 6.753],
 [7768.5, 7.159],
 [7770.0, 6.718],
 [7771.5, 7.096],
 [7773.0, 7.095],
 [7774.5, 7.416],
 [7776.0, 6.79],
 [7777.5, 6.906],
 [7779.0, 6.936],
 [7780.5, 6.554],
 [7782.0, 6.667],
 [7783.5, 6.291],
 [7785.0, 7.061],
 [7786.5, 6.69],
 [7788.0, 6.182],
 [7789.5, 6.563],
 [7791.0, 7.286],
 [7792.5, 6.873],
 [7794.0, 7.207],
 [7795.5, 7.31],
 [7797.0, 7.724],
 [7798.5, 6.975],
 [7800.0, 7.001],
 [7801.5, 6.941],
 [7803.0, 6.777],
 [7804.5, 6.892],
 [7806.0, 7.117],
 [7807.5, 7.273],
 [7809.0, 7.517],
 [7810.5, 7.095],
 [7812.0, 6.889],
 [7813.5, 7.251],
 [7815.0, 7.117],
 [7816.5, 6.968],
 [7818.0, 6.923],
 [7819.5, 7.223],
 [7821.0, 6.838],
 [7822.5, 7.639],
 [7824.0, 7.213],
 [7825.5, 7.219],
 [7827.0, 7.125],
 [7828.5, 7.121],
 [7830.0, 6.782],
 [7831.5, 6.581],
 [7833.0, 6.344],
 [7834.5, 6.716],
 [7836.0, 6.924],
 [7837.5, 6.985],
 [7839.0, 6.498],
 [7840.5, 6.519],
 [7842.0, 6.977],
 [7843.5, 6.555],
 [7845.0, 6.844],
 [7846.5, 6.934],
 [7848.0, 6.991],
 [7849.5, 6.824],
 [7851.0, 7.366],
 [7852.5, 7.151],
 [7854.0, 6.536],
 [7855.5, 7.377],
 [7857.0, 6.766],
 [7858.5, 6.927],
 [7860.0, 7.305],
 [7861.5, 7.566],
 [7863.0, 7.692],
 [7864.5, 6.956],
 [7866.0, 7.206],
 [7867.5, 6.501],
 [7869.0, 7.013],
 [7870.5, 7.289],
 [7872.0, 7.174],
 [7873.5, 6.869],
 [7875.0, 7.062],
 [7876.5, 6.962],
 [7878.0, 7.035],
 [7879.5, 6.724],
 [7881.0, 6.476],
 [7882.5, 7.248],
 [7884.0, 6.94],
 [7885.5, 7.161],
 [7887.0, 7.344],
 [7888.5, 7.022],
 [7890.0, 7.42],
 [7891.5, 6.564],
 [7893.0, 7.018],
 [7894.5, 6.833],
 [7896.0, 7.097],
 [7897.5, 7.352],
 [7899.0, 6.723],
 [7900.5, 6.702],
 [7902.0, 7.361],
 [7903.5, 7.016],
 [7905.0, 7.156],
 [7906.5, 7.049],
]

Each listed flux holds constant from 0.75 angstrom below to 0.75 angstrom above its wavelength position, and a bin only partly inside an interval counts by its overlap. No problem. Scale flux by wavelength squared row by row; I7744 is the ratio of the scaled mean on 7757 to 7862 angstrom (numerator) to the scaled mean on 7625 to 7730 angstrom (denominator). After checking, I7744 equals 1.1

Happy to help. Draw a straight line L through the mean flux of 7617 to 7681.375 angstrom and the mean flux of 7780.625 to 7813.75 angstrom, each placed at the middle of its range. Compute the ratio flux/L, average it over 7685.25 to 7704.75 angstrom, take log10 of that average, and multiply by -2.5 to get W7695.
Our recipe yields 0.07 mag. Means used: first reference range 6.85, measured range 6.48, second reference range 6.97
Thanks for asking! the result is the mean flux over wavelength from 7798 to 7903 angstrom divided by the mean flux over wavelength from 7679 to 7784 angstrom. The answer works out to 1.03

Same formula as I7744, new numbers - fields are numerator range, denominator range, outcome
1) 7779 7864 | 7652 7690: 1.11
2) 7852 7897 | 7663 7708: 1.14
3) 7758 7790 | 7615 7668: 1.02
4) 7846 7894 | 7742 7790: 1.07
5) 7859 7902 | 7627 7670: 1.11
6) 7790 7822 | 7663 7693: 1.14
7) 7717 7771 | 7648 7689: 1.06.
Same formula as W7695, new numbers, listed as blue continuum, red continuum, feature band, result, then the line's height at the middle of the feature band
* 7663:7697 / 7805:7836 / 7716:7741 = -0.044 mag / 6.68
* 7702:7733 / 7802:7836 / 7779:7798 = 0.025 mag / 7.03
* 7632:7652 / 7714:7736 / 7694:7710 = 0.048 mag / 6.93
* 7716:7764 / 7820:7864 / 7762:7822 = -0.004 mag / 6.93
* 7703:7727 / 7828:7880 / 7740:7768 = 0.043 mag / 7.04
